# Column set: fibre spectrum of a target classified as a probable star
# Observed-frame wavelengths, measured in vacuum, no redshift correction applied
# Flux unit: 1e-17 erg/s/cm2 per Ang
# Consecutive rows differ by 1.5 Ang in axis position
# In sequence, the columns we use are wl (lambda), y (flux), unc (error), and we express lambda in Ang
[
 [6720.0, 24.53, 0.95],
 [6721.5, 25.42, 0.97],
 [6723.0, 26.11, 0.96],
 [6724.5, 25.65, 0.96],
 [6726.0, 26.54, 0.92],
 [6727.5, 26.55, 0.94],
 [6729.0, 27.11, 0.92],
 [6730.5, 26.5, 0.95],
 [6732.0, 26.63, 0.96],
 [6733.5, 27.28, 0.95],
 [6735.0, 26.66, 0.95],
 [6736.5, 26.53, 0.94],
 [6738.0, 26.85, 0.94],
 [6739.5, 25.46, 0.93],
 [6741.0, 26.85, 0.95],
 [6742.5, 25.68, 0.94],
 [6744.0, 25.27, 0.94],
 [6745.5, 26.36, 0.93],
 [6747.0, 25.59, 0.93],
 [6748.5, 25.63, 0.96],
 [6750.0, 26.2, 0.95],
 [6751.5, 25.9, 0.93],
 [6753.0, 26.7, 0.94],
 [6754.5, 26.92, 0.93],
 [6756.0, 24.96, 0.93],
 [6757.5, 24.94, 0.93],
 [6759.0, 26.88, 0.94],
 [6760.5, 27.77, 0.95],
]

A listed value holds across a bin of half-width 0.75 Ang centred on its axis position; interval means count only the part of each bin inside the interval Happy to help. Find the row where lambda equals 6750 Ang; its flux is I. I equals 26.2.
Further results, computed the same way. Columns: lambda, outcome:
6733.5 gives 27.28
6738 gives 26.85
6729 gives 27.11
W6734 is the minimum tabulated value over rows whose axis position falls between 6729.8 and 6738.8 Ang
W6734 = 26.5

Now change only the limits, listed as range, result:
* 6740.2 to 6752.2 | 25.27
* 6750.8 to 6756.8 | 24.96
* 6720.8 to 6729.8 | 25.42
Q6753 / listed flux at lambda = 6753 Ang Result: 26.7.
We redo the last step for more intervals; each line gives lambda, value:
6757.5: 24.94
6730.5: 26.5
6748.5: 25.63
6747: 25.59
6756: 24.96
